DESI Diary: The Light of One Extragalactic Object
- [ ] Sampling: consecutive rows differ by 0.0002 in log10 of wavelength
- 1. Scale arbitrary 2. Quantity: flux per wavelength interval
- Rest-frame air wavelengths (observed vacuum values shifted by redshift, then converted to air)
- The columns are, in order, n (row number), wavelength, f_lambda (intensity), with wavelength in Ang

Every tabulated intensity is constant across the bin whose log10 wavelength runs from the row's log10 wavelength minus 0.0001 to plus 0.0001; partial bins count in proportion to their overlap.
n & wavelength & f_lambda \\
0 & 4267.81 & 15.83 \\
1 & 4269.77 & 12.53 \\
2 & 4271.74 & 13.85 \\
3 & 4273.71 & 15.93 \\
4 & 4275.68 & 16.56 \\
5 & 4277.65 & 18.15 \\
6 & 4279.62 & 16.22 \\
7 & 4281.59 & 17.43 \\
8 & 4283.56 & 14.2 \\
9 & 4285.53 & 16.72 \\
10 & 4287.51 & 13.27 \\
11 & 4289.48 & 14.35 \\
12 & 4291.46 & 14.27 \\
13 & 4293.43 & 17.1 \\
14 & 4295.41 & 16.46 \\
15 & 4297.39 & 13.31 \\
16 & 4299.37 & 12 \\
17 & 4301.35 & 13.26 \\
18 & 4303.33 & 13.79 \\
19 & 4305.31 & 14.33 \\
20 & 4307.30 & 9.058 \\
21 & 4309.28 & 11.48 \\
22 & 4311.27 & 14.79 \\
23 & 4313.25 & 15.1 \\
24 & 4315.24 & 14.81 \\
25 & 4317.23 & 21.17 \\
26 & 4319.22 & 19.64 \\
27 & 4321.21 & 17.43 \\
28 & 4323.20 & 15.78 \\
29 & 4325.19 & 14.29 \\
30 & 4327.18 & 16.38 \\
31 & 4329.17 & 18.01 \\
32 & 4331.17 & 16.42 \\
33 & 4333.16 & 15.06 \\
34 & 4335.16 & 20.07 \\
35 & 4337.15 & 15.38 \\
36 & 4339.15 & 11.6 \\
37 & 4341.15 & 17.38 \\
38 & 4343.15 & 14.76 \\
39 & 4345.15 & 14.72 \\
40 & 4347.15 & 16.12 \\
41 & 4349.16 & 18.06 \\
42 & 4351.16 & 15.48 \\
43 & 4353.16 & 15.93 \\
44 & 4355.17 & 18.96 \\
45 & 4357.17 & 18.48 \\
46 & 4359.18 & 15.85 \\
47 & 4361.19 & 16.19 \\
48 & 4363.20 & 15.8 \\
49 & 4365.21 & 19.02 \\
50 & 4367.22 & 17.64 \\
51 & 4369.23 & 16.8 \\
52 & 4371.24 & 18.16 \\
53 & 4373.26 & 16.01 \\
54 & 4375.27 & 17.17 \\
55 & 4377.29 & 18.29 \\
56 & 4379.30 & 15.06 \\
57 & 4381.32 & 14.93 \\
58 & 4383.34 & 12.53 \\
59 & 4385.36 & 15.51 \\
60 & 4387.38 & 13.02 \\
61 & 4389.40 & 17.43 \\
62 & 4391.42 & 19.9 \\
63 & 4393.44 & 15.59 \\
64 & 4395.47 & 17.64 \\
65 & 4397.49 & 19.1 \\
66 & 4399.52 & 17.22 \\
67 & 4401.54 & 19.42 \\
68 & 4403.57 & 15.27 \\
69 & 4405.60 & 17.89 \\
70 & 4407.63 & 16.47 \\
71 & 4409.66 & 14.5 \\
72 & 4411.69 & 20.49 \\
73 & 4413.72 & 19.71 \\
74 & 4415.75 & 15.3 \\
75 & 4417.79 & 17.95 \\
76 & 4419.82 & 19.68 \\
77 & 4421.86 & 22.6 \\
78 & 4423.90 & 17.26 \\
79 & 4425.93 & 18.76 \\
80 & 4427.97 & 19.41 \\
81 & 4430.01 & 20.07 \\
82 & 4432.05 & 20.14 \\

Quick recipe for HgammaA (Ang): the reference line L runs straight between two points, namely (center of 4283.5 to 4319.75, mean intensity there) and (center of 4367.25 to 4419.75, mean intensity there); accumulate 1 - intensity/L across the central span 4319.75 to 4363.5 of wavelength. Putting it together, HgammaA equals -1.9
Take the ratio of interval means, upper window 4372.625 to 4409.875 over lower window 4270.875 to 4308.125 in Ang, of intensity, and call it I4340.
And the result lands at 1.12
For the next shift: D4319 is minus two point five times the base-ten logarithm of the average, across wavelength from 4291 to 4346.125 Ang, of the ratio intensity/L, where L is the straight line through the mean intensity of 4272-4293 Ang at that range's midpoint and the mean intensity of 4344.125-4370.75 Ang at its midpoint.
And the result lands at 0.07 mag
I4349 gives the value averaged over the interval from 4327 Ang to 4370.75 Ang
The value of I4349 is 16.6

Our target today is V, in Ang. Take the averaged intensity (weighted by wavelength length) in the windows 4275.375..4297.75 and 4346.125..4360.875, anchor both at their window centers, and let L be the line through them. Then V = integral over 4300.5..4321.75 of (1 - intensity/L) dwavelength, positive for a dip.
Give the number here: 1.61 Ang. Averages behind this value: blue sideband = 15.7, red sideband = 16.9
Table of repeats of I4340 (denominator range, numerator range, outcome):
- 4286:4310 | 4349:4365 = 1.24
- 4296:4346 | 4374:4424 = 1.13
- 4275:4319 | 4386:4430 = 1.19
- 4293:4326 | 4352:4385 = 1.12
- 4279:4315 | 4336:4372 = 1.15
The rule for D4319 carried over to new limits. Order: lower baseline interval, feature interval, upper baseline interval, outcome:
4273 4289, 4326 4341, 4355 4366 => 0.04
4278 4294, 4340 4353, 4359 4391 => 0.00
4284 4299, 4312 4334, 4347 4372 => -0.05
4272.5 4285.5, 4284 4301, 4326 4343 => 0.12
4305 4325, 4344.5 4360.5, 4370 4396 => -0.06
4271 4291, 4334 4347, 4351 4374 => 0.07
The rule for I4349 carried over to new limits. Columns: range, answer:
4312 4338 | 16.9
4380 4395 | 15.6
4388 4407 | 17.6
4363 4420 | 17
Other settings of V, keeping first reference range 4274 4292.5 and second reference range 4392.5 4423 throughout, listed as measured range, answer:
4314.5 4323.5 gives -0.9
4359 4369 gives 0.1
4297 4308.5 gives 2.5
